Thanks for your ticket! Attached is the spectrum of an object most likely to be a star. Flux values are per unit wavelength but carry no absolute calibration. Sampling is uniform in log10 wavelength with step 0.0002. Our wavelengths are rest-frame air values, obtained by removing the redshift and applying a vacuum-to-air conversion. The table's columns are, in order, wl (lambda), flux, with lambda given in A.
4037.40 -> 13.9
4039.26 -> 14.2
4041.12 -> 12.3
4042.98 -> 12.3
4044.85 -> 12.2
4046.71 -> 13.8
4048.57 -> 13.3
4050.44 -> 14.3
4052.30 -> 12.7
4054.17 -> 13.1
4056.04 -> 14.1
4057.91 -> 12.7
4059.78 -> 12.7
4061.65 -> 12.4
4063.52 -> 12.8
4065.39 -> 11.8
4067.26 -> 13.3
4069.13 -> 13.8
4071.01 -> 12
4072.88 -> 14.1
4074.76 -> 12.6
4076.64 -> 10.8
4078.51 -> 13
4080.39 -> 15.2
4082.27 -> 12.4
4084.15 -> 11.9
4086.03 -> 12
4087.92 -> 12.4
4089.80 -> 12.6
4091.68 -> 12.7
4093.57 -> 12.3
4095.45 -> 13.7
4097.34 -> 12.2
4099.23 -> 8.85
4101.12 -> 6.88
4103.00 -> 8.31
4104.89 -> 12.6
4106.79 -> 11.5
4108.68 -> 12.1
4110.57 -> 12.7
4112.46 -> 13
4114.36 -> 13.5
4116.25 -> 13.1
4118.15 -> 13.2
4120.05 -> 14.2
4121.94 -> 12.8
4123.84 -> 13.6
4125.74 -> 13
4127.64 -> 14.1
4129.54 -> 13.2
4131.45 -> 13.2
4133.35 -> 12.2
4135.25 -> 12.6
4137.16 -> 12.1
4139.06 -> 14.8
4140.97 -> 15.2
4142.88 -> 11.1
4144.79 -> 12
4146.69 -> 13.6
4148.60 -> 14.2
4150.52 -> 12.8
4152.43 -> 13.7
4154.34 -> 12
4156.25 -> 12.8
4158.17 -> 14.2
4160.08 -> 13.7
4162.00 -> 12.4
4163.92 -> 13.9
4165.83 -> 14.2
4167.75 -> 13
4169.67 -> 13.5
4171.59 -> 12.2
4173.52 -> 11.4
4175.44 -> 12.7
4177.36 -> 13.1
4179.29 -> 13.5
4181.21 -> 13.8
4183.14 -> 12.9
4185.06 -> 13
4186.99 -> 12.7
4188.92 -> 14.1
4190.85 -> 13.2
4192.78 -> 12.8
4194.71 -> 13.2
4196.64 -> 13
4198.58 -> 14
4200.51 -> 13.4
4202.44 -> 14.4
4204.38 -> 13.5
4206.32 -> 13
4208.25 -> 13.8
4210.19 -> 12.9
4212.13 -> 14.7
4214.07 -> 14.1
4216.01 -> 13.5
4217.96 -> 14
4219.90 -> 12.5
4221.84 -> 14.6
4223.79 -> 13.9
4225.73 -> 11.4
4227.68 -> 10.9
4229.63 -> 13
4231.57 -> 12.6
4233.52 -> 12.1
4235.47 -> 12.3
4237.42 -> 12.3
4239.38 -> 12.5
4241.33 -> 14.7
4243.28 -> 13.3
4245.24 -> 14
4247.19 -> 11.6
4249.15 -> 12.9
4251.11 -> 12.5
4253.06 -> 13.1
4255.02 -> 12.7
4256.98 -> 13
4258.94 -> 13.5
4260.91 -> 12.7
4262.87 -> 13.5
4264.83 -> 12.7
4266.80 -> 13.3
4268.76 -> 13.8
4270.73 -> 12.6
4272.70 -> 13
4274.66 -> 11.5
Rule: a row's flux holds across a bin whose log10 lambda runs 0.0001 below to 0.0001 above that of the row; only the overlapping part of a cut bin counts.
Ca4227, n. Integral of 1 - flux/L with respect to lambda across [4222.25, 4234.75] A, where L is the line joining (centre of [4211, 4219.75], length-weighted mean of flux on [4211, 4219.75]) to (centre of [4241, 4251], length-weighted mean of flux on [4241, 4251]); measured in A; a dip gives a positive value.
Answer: 1.1 A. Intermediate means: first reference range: 13.9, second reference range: 13.1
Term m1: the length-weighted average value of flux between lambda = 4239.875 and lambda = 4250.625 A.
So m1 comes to 13.2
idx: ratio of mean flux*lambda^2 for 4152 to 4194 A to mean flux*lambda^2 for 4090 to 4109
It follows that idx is 1.22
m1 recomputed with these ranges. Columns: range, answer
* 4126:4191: 13.1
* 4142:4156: 12.8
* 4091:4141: 12.5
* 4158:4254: 13.2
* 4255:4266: 13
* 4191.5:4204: 13.5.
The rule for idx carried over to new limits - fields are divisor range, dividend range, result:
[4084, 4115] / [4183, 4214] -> 1.21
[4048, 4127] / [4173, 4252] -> 1.11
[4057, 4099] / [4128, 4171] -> 1.08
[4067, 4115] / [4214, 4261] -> 1.14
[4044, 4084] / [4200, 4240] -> 1.09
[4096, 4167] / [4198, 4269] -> 1.09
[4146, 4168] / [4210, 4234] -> 1.01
